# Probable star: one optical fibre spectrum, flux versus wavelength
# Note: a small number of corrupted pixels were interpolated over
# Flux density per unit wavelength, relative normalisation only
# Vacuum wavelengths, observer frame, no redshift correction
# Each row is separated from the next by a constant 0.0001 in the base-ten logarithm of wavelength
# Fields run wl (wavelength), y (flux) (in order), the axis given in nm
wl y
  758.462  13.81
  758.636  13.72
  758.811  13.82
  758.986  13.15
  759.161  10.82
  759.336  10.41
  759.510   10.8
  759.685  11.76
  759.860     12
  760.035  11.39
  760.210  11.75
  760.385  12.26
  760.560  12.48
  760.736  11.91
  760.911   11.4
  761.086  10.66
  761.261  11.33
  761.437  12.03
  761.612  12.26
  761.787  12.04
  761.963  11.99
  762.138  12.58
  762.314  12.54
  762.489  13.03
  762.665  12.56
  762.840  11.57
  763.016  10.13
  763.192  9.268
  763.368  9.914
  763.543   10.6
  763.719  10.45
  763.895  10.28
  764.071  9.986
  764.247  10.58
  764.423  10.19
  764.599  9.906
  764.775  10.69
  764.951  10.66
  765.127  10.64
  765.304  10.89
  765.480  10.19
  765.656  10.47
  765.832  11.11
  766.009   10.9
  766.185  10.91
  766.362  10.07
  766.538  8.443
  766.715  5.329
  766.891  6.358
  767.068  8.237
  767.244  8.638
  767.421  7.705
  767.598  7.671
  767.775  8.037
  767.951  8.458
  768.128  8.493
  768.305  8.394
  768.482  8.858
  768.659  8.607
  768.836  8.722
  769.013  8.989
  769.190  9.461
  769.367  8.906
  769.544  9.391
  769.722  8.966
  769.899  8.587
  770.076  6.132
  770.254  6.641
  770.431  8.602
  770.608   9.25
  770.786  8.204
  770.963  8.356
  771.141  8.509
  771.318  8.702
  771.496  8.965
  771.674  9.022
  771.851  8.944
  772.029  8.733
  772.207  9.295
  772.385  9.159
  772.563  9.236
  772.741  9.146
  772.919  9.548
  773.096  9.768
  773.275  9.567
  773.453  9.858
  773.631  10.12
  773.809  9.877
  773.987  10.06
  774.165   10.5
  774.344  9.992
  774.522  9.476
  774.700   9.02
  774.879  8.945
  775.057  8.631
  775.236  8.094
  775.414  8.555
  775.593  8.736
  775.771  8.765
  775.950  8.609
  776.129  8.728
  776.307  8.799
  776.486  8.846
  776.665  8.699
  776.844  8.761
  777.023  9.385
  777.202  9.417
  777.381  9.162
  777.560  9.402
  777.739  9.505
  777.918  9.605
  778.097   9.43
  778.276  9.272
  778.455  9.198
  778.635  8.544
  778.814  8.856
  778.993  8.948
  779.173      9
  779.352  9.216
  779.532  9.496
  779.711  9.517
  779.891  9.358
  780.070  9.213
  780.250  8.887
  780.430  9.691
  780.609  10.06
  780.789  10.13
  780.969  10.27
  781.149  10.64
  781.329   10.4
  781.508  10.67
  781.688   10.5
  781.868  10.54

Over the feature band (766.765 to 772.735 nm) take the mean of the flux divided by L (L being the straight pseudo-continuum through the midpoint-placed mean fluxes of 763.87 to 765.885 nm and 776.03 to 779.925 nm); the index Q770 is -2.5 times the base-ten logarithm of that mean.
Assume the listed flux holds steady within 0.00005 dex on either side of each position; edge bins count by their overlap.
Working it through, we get 0.17 mag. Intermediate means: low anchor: 10.5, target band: 8.48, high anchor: 9.14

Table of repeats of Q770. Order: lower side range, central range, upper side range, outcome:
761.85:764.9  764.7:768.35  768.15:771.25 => 0.07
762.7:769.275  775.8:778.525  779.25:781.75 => 0.08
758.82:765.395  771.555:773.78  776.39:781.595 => 0.08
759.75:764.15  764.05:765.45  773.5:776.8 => 0.05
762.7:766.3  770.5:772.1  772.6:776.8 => 0.11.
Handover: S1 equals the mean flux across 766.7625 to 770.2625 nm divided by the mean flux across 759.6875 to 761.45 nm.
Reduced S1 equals 0.7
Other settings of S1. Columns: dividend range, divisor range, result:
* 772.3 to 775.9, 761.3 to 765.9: 0.85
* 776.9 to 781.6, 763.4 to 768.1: 1.00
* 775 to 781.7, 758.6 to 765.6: 0.82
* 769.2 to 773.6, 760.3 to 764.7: 0.78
